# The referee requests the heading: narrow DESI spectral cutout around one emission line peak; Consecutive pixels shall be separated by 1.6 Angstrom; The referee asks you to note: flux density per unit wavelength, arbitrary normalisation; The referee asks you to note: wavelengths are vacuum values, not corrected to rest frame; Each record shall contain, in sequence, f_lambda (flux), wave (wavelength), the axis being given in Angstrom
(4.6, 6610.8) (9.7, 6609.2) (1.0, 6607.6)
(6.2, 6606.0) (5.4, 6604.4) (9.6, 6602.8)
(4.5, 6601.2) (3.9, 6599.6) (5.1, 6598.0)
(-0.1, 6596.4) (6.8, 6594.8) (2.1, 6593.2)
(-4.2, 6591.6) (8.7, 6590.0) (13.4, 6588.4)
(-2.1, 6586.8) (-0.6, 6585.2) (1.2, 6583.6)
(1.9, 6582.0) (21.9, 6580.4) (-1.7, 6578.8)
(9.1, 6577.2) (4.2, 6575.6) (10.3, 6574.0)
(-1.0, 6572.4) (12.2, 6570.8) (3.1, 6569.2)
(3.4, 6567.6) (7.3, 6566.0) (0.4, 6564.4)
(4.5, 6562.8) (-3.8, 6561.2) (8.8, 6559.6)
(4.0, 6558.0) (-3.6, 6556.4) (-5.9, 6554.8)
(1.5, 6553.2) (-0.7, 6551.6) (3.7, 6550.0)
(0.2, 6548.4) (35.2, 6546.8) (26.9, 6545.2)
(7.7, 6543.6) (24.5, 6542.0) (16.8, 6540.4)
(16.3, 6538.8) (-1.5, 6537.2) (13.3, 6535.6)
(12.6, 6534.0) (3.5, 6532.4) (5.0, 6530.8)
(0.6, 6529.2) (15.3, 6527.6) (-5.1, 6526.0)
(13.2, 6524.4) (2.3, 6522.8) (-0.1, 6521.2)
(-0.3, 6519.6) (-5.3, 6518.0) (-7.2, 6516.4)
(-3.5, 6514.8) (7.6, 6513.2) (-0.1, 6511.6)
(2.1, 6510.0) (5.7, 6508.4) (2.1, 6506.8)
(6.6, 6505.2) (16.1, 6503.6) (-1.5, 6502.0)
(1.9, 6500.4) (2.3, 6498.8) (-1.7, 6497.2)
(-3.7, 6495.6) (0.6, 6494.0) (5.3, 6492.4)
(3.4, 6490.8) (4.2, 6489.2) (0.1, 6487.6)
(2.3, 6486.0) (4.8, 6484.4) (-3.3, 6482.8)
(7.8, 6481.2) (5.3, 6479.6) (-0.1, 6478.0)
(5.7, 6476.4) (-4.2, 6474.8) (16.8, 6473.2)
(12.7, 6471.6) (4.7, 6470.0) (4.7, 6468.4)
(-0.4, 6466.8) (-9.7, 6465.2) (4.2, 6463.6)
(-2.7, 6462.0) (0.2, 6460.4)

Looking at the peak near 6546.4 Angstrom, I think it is [O II]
